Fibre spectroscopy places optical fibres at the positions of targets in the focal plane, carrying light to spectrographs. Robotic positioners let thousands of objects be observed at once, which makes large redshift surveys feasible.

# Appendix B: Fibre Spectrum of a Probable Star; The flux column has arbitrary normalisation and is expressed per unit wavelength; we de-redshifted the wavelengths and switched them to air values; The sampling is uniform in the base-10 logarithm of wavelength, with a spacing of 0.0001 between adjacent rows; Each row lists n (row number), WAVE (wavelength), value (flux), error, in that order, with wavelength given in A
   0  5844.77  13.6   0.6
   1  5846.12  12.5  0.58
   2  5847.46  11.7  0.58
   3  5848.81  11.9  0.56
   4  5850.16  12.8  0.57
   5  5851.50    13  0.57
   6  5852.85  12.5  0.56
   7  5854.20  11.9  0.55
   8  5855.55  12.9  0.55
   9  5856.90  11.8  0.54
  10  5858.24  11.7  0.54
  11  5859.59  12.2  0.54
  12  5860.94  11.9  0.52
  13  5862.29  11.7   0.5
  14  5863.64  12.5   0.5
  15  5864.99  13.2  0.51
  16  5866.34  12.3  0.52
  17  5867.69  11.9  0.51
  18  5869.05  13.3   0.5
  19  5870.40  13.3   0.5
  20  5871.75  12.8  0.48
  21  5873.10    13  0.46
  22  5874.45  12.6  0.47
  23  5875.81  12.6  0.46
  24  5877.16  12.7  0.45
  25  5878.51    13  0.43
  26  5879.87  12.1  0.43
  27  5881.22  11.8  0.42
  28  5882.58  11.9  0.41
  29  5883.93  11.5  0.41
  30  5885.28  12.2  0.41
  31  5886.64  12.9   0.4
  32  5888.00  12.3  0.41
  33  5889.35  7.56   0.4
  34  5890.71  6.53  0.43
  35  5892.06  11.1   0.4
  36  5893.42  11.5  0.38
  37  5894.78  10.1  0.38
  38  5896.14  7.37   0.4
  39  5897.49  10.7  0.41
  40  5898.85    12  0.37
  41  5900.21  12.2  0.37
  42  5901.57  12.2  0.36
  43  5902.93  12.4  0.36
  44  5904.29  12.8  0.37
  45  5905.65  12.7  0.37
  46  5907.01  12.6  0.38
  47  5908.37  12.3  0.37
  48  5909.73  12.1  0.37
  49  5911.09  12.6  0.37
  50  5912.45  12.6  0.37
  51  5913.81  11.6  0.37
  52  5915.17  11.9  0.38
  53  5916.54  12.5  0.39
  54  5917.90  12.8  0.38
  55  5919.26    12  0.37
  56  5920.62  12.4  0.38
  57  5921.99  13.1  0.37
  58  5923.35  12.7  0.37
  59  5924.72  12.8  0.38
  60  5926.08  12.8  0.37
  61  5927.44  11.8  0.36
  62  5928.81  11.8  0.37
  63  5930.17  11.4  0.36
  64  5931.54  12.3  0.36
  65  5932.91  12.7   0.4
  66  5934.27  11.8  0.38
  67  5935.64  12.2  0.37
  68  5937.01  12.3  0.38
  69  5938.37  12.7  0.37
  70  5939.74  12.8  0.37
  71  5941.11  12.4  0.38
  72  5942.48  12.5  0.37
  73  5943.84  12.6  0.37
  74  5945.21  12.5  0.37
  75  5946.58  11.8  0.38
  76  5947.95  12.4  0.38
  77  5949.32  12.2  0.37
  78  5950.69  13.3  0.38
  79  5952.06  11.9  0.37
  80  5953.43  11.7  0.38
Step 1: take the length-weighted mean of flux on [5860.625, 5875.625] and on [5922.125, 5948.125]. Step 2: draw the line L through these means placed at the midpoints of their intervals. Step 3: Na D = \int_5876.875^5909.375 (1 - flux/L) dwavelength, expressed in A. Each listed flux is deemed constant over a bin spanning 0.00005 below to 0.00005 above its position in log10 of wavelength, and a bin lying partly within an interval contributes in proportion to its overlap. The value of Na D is 2.8 A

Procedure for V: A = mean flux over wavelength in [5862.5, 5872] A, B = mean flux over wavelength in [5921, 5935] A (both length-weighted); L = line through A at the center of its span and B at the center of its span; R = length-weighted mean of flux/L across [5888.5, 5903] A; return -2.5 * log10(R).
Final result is 0.21 mag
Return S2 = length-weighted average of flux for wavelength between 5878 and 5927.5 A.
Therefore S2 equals 11.8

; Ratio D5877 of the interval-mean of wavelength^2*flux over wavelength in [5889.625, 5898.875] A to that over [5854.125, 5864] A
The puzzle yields 0.81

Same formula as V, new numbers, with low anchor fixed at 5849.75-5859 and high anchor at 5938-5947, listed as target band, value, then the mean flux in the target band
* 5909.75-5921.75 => 0.01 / 12.3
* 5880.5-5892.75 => 0.14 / 10.9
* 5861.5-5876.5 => -0.02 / 12.6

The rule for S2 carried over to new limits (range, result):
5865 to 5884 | 12.5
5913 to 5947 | 12.3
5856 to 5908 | 11.8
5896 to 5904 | 11.5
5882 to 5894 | 10.8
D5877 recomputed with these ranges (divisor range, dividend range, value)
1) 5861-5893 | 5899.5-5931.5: 1.05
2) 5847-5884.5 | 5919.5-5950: 1.02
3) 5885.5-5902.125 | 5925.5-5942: 1.17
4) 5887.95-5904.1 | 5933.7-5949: 1.20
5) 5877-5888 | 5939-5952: 1.04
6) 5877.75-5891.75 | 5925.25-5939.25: 1.11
